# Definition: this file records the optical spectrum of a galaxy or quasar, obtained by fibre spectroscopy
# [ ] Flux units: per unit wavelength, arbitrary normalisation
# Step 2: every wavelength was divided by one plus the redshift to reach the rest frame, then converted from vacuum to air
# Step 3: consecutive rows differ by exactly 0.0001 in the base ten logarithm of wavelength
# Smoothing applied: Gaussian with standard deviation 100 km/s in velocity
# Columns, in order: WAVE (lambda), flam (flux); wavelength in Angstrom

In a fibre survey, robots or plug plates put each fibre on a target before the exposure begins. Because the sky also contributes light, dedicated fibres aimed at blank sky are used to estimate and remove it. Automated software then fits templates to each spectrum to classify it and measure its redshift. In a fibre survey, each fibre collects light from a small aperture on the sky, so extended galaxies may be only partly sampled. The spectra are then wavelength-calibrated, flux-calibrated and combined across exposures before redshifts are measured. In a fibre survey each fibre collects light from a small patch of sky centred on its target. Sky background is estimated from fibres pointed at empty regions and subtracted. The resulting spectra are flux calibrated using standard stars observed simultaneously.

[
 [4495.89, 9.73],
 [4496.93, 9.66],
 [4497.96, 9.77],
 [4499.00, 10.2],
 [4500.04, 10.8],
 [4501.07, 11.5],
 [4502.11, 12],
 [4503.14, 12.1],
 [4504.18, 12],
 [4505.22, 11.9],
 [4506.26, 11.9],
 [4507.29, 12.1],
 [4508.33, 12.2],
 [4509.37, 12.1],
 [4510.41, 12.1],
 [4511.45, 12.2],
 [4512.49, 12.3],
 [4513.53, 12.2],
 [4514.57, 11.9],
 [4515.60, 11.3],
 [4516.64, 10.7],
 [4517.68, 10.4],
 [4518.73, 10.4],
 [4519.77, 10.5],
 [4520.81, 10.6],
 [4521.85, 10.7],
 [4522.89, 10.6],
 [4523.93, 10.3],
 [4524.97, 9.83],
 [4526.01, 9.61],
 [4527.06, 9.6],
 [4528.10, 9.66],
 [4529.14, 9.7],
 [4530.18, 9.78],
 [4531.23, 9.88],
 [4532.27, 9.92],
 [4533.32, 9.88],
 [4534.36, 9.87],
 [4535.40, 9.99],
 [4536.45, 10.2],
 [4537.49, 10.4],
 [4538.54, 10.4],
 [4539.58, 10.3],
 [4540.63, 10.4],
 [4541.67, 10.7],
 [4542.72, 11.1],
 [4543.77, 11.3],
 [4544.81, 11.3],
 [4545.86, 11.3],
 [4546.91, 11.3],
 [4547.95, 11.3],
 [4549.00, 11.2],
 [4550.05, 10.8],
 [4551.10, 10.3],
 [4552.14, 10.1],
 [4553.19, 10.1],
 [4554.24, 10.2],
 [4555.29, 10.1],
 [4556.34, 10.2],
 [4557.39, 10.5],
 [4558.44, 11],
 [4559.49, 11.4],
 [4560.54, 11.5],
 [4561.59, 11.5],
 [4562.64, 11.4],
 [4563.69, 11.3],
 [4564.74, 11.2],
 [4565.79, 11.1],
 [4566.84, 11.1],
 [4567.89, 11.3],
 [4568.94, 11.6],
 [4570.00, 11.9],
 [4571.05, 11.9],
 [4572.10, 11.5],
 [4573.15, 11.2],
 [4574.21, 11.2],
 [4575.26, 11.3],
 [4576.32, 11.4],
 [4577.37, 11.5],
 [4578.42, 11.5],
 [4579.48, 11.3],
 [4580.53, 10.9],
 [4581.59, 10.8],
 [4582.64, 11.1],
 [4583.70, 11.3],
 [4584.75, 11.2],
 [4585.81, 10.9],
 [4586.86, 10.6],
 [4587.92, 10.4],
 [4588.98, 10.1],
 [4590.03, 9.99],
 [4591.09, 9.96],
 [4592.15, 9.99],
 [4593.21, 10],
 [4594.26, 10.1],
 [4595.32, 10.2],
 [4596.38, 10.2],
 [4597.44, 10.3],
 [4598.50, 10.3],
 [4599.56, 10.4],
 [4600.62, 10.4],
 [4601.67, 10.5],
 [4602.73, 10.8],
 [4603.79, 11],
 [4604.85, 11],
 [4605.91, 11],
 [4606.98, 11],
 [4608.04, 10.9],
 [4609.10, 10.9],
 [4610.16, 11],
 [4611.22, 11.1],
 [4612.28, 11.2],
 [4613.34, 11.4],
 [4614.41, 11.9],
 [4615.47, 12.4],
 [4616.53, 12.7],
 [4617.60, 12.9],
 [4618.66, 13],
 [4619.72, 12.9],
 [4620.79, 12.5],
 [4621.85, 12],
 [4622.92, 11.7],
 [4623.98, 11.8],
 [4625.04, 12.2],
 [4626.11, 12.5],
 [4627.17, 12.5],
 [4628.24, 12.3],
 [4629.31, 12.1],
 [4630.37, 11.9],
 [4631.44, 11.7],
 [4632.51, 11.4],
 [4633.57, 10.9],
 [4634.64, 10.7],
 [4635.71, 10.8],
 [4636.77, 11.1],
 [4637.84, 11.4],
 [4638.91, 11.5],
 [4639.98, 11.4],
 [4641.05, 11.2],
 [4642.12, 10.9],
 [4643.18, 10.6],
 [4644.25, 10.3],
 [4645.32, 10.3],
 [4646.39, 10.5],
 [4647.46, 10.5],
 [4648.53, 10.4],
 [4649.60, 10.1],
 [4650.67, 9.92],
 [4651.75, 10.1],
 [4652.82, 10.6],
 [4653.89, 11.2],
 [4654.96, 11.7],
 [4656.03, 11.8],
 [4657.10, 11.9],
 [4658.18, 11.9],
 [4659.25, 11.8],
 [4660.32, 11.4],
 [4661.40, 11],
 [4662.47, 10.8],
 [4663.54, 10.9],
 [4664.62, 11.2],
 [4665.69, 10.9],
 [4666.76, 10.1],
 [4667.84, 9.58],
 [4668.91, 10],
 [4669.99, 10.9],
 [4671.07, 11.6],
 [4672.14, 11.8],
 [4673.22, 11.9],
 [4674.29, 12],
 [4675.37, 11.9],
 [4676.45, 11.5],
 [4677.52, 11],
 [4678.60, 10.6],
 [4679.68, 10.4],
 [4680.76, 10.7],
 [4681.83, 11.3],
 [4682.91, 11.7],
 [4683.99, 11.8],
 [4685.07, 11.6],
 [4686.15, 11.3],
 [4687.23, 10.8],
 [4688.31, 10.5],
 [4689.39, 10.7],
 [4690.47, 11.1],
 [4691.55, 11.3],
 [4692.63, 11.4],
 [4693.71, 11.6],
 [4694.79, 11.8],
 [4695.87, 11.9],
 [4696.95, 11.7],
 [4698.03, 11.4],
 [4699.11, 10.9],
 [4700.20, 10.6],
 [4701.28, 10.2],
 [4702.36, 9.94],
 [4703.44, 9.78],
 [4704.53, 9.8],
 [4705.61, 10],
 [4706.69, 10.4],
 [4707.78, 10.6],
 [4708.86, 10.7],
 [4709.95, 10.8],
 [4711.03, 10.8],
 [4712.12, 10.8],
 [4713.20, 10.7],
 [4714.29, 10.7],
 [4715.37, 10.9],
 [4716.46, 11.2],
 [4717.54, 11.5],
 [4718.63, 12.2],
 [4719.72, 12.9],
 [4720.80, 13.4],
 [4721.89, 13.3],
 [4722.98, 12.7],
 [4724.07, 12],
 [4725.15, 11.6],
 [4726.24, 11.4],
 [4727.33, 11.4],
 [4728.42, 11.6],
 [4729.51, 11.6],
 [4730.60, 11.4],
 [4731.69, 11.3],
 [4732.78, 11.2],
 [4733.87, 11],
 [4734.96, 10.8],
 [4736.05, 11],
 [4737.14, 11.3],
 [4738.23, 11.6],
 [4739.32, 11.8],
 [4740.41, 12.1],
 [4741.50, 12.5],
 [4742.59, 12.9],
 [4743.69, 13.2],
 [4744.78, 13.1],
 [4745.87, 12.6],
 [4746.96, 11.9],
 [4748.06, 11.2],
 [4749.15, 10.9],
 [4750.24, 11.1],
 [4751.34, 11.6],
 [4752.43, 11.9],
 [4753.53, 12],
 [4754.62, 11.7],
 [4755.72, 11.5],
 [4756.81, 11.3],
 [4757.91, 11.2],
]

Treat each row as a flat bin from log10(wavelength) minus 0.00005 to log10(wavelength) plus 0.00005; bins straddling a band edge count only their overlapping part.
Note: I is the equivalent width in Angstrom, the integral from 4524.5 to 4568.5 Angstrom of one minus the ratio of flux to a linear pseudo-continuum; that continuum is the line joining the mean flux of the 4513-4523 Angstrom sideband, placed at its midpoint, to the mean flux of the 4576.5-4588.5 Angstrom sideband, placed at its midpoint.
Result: 1.68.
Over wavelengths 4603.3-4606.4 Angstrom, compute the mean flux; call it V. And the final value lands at 11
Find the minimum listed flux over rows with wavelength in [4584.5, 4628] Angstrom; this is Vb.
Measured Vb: 9.96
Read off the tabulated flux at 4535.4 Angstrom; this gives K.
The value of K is 9.99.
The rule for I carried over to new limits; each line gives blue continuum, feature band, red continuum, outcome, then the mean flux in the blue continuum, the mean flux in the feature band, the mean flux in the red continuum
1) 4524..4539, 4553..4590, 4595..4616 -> -2.2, 9.92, 11.1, 10.9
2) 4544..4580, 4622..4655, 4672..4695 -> 0.2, 11.1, 11.2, 11.3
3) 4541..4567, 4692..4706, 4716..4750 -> 1.0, 10.9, 10.9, 11.9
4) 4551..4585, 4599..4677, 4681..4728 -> -0.8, 11.1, 11.3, 11.2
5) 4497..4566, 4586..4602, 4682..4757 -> 1.2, 10.8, 10.2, 11.4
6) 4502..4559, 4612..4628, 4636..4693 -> -1.9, 10.8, 12.3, 11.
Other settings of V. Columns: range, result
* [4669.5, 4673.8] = 11.6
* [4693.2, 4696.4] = 11.8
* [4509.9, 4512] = 12.1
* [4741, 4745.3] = 12.9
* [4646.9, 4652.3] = 10.2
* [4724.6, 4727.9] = 11.5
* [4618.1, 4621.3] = 12.8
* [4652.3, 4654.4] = 10.9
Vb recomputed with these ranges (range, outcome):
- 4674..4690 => 10.4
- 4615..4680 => 9.58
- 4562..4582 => 10.8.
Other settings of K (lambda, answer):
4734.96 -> 10.8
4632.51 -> 11.4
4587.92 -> 10.4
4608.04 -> 10.9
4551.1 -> 10.3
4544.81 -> 11.3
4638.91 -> 11.5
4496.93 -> 9.66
